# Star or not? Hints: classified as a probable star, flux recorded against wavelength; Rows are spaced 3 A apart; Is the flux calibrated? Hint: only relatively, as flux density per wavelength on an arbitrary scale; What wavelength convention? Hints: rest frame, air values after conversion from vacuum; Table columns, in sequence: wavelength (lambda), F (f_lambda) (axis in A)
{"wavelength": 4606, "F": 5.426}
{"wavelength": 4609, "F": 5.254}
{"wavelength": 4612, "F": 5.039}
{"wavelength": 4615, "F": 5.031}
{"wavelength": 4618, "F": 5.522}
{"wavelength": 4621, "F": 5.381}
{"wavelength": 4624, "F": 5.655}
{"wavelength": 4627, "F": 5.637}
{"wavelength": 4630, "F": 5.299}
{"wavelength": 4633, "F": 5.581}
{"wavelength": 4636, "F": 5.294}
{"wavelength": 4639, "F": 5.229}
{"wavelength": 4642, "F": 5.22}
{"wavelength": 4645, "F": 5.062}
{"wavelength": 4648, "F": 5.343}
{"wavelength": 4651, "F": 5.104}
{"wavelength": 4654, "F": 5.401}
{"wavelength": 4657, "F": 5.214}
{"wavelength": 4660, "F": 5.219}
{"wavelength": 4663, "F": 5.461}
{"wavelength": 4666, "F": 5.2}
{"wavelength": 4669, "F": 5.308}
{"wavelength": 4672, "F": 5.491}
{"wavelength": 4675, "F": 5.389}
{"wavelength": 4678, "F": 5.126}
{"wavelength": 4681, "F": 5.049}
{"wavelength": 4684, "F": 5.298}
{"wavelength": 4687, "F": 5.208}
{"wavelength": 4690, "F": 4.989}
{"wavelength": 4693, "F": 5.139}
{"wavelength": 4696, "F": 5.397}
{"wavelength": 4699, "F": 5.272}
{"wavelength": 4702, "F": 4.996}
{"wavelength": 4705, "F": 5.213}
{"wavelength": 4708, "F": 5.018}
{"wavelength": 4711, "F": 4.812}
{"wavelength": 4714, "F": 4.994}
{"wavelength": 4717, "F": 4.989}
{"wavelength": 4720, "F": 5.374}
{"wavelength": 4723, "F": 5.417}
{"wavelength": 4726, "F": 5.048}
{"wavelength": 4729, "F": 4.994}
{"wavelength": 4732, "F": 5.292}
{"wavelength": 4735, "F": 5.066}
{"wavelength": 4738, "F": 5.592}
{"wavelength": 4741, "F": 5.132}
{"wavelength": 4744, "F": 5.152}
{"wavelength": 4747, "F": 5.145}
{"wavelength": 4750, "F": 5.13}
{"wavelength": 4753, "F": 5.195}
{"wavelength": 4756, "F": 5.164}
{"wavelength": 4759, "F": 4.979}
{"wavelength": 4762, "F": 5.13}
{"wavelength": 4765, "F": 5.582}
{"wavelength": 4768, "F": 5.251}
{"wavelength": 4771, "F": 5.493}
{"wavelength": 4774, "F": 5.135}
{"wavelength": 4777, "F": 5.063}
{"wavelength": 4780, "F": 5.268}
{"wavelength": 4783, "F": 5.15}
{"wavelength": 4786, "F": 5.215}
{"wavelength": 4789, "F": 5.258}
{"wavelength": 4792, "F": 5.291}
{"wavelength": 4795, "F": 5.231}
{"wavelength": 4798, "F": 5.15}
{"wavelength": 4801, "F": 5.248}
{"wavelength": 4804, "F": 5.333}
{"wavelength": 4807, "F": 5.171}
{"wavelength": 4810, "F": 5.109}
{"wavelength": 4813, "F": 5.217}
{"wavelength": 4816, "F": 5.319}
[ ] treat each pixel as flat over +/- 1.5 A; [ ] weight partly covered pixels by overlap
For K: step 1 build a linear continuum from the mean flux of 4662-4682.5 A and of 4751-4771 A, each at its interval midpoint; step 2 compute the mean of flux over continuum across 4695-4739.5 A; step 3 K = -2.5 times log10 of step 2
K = 0.02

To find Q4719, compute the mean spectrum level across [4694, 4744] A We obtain 5.16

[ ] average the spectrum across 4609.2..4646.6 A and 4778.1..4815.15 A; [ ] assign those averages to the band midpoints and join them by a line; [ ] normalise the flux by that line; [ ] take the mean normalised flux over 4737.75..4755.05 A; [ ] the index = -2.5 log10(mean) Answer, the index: 0.01 mag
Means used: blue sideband 5.33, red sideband 5.22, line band 5.2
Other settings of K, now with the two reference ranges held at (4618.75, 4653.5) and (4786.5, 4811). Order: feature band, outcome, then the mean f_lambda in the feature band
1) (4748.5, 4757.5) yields 0.02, 5.16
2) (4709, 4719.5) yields 0.07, 4.98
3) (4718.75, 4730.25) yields 0.02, 5.21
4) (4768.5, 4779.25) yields 0.00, 5.23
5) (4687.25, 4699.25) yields 0.02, 5.19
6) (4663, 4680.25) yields 0.00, 5.31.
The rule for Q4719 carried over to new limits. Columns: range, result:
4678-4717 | 5.11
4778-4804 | 5.23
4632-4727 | 5.21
